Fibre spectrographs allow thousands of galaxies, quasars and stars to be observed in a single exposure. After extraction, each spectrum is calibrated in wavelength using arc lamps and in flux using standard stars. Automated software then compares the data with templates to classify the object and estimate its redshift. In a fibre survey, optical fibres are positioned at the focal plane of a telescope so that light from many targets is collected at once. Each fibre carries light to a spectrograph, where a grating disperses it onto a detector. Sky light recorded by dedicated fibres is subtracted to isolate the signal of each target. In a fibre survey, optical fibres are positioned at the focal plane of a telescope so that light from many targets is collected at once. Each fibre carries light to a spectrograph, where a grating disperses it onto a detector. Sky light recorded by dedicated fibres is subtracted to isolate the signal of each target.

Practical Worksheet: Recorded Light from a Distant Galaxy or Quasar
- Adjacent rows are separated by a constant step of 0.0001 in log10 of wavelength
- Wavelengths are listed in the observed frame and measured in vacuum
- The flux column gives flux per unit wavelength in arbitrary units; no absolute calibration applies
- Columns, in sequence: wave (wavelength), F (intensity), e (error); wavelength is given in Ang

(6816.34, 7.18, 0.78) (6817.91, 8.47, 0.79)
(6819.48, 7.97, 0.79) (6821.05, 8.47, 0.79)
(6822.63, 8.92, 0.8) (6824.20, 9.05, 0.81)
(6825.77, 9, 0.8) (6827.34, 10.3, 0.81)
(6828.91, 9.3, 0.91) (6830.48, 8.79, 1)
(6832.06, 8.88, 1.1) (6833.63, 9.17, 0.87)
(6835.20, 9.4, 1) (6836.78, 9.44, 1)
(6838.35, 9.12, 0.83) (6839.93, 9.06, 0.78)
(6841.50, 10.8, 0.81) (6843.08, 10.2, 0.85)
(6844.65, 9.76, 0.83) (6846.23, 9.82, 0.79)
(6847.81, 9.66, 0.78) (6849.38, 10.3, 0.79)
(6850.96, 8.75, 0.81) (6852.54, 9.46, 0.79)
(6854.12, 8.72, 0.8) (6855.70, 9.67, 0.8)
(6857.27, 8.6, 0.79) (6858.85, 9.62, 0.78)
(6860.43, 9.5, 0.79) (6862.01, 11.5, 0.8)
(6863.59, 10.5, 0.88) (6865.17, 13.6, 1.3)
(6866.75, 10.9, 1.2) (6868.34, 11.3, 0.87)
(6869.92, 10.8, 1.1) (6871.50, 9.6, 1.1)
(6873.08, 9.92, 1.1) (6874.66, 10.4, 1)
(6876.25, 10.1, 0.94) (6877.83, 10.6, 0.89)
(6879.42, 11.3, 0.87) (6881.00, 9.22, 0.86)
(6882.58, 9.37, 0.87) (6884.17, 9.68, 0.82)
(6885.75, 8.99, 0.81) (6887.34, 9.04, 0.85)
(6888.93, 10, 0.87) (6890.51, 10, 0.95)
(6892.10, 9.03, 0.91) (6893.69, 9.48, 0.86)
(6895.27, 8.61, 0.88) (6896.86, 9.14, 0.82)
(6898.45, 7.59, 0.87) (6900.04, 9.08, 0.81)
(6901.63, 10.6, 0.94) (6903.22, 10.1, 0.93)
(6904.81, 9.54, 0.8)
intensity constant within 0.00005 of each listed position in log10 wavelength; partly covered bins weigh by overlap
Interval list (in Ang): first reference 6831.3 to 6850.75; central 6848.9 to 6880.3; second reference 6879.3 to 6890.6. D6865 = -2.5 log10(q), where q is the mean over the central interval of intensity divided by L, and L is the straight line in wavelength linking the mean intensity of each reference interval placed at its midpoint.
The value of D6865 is -0.071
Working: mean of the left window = 9.61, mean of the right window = 9.59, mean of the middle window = 10.3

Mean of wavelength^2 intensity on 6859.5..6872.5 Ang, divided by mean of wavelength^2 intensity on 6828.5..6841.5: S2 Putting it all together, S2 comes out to 1.2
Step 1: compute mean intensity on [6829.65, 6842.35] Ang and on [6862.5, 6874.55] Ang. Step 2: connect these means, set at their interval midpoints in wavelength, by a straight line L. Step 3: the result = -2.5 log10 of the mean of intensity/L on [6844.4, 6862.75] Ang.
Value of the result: 0.06 mag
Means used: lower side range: 9.33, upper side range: 10.9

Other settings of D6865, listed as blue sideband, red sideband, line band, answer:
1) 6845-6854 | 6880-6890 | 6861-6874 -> -0.159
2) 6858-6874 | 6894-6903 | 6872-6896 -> 0.012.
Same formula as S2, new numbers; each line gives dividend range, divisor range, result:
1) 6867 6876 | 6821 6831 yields 1.15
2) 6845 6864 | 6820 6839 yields 1.07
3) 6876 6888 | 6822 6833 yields 1.08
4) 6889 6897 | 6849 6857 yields 1.02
